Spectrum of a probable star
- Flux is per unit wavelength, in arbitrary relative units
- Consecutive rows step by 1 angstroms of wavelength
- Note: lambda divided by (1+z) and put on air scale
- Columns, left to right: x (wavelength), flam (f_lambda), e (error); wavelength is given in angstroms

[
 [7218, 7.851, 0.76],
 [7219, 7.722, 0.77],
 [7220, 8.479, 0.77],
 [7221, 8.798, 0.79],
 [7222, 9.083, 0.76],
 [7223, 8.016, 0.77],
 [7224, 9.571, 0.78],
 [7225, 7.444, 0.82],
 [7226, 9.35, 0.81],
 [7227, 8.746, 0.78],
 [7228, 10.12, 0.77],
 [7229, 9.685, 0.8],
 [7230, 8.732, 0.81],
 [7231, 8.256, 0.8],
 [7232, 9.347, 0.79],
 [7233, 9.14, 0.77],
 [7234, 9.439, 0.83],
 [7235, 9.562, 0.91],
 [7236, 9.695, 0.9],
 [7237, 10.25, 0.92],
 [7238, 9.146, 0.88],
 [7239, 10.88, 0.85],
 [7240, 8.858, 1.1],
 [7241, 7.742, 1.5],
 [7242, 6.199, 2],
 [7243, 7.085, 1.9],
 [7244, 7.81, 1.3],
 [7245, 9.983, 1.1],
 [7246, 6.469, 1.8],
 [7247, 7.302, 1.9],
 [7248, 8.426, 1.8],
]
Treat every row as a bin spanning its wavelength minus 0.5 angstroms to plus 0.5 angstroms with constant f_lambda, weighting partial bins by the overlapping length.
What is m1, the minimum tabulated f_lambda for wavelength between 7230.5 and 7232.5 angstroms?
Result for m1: 8.256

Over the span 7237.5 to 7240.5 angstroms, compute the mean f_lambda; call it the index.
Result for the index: 9.63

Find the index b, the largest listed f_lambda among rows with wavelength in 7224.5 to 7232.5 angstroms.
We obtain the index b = 10.12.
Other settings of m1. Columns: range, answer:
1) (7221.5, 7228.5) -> 7.444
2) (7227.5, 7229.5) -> 9.685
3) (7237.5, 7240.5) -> 8.858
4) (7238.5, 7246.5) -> 6.199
